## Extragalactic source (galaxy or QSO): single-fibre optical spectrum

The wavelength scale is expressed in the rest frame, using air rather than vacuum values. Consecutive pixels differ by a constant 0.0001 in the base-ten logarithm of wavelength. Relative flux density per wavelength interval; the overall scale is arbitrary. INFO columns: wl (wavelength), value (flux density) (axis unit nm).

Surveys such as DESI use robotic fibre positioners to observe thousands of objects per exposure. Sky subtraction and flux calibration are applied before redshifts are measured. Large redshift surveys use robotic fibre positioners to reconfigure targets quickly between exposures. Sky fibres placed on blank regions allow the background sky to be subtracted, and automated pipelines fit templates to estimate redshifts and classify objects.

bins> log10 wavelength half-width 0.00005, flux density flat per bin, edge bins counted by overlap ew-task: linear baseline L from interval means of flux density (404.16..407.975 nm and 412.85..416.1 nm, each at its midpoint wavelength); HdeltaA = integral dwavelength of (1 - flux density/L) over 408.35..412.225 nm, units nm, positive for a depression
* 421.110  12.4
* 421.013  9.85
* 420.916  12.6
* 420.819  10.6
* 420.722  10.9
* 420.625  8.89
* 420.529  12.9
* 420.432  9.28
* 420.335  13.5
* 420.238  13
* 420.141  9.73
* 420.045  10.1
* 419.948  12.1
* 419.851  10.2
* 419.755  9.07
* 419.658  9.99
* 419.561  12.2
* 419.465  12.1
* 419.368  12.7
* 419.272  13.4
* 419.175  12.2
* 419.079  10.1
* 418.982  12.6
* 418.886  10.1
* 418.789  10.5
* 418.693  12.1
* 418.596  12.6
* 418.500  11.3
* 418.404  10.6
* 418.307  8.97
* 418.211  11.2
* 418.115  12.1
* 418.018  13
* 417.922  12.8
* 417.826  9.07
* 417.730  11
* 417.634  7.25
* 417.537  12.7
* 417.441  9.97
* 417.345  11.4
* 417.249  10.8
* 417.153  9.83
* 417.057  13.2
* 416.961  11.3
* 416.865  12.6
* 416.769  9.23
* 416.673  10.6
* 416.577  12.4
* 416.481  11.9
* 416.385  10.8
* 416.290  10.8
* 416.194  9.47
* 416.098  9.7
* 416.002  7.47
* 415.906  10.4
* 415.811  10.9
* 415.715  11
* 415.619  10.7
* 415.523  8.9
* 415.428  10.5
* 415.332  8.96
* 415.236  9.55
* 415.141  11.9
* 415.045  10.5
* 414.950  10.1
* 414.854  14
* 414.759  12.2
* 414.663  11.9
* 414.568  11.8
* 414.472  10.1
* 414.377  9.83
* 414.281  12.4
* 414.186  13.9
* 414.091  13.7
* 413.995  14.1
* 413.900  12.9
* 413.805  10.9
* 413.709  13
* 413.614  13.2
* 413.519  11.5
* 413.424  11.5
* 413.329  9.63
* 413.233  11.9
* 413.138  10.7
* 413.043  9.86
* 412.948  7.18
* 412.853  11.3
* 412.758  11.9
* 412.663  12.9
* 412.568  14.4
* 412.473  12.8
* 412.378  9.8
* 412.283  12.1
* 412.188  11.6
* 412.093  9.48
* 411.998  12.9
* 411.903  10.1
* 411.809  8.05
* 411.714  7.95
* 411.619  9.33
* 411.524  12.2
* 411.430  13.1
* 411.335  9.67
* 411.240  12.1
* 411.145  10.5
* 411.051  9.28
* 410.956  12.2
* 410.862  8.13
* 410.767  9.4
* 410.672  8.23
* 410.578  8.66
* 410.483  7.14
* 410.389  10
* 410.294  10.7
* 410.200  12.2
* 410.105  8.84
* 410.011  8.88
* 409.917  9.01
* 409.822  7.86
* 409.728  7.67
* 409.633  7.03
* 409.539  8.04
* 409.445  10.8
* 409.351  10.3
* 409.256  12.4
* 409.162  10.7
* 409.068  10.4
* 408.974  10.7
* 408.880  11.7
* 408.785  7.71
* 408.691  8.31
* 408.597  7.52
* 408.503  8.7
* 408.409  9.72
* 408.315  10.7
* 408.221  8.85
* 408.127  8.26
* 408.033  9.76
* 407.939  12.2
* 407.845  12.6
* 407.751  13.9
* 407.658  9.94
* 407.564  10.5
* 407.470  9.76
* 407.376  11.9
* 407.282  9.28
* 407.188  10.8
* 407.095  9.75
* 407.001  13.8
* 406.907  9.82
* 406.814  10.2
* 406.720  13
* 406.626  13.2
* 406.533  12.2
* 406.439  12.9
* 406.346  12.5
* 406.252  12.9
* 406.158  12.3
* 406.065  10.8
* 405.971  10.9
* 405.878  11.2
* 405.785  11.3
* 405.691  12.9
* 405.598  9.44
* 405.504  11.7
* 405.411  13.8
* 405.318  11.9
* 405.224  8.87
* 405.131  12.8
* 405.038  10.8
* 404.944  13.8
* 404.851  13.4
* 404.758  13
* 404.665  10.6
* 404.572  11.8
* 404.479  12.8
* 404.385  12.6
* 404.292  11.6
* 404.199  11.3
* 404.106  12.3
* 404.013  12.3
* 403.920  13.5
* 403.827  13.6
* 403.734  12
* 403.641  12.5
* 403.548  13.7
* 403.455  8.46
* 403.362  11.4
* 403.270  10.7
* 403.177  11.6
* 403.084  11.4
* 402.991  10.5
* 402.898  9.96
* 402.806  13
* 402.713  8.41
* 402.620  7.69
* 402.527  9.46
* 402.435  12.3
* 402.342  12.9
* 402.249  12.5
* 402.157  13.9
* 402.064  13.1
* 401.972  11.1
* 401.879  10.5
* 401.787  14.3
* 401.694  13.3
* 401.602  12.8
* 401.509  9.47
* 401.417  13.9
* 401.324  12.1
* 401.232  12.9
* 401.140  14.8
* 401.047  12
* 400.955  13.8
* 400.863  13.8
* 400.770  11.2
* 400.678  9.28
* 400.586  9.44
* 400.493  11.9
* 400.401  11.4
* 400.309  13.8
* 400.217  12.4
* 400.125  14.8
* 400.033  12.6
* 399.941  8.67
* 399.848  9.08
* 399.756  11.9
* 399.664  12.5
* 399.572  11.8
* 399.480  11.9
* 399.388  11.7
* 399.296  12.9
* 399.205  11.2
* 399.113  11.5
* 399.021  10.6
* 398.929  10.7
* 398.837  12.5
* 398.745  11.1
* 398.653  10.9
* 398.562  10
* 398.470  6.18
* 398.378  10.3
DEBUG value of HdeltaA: 0.57 nm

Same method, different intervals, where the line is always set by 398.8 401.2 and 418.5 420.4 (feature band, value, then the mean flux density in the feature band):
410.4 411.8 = 0.220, 9.8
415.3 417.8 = 0.216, 10.5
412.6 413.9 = 0.033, 11.3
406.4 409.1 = 0.250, 10.6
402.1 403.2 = 0.062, 11.1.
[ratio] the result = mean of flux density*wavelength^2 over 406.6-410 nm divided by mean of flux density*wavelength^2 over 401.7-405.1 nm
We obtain 0.88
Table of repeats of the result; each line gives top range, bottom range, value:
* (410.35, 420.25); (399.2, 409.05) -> 1.01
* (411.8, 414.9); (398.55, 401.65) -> 1.05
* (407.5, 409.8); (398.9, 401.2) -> 0.87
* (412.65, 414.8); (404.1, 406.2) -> 1.03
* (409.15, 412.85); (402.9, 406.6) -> 0.89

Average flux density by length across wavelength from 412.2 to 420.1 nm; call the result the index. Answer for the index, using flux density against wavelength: 11.2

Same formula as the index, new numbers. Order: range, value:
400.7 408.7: 11.6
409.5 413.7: 10.3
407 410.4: 9.98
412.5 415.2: 11.8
